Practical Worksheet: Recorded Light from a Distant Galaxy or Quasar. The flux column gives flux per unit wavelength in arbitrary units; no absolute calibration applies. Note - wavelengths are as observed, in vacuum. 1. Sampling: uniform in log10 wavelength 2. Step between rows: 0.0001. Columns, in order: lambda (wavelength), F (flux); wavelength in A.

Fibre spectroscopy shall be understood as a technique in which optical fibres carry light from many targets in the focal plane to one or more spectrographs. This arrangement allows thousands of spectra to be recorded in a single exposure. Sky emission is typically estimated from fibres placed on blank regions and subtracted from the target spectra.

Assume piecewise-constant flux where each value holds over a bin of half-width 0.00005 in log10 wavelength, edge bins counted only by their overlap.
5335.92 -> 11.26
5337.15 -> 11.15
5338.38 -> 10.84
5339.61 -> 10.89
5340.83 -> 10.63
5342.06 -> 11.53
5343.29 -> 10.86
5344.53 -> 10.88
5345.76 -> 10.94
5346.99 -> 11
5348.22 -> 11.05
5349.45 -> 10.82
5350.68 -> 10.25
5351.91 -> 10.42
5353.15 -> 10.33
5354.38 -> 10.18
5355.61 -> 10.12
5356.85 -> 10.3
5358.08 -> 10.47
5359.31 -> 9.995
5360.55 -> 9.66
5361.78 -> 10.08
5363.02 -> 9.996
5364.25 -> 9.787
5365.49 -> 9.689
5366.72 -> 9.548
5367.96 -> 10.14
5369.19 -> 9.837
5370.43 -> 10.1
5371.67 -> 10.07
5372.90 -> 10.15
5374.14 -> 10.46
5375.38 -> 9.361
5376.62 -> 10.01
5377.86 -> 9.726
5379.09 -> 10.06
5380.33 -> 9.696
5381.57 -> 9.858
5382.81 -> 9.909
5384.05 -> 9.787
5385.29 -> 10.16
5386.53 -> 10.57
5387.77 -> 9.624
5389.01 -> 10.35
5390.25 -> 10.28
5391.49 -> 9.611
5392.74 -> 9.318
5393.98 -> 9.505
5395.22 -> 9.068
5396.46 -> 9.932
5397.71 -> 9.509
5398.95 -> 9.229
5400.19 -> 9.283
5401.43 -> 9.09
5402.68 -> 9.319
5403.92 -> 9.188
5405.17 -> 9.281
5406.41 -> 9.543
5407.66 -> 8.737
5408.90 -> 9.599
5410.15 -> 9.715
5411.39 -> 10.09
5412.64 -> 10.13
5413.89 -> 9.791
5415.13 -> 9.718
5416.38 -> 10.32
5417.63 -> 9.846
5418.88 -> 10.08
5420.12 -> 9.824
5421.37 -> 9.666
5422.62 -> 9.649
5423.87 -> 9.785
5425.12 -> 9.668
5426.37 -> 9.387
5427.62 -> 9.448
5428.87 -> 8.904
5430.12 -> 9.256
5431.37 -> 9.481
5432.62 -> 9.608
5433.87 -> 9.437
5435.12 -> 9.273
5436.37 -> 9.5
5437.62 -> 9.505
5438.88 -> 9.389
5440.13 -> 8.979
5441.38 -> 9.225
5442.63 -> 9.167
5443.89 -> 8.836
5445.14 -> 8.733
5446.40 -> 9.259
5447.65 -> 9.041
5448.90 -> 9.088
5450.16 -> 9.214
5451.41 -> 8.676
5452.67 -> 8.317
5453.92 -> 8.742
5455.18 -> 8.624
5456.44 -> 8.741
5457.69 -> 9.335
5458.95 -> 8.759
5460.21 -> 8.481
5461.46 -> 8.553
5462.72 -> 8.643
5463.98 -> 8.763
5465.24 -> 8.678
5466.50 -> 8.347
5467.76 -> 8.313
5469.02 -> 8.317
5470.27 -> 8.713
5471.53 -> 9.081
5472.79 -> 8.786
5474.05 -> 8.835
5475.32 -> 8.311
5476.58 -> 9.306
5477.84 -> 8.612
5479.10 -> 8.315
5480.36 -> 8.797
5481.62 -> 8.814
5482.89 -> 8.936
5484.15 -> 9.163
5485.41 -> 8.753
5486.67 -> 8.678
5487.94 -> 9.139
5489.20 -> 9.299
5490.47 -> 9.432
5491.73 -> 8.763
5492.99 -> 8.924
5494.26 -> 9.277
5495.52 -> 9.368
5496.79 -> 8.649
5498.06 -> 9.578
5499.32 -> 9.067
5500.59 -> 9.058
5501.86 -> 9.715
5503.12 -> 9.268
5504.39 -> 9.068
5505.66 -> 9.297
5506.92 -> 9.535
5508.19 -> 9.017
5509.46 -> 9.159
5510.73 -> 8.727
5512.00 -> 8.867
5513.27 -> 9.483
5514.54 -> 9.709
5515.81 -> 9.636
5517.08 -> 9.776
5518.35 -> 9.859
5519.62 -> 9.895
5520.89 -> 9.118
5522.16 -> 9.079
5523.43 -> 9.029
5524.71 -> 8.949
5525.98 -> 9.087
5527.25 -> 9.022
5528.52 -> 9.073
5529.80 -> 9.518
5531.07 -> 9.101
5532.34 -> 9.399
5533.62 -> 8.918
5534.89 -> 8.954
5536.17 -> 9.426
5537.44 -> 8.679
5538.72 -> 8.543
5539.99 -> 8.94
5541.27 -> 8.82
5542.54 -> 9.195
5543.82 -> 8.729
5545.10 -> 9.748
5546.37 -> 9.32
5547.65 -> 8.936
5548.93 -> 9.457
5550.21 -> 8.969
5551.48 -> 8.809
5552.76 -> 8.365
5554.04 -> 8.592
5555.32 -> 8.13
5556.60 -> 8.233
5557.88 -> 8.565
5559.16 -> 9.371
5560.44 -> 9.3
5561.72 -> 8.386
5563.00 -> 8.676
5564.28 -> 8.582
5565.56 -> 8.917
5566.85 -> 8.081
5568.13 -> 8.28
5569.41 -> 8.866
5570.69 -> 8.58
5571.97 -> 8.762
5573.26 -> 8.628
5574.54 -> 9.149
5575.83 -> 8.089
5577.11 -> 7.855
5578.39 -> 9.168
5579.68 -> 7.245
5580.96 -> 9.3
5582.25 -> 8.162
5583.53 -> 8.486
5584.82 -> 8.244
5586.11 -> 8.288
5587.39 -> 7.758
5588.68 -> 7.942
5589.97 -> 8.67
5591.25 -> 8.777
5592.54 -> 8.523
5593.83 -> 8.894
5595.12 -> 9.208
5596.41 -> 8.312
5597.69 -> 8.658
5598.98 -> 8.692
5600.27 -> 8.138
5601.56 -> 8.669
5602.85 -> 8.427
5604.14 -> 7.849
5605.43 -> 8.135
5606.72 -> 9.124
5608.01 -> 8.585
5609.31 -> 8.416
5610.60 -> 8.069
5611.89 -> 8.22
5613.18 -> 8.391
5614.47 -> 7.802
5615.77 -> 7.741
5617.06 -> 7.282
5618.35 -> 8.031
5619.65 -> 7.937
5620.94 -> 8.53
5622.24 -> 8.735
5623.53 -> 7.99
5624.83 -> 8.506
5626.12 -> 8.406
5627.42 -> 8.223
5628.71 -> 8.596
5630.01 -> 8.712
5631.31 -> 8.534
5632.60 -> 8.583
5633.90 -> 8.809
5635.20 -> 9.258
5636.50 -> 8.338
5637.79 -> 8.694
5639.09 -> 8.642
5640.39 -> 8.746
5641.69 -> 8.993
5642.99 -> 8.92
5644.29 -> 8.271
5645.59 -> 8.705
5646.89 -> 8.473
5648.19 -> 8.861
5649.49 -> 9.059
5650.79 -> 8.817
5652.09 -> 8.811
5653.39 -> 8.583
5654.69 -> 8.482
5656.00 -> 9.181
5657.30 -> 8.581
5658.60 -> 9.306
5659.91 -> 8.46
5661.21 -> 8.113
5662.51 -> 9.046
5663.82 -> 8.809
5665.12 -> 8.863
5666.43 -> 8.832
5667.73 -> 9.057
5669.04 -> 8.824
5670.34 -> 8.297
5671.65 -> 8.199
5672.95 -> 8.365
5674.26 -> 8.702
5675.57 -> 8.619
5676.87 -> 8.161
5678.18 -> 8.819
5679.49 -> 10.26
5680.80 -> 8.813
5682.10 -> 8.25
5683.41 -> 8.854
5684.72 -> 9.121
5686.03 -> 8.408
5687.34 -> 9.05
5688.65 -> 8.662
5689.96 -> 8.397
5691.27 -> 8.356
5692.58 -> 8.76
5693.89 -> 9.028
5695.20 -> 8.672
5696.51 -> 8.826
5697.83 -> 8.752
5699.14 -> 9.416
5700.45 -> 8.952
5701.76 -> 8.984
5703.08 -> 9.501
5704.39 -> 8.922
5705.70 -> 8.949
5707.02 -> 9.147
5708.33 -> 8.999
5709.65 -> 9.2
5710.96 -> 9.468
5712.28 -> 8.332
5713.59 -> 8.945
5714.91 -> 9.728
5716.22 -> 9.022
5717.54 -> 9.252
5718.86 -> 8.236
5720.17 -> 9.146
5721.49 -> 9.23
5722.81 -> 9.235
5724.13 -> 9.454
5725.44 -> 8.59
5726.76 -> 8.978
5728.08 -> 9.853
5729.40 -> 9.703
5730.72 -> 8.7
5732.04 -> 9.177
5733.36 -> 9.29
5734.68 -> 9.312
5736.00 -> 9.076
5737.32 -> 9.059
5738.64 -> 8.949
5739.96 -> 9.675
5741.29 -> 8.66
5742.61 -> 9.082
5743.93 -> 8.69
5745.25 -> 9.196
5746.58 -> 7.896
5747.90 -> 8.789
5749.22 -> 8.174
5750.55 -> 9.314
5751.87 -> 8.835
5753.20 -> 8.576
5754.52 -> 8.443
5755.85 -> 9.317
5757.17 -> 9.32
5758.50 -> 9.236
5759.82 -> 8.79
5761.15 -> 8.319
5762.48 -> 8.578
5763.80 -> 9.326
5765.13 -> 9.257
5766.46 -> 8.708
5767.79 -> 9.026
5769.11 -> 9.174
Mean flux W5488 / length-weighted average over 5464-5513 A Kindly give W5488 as 8.95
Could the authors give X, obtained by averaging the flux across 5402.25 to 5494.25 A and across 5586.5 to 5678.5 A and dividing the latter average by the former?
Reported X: 0.9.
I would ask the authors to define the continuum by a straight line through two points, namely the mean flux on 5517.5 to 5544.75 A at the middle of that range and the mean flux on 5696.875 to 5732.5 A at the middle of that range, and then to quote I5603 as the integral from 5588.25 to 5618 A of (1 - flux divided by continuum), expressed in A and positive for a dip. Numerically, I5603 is 2.4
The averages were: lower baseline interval 9.12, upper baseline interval 9.1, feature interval 8.37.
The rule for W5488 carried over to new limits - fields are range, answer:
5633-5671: 8.75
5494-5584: 8.96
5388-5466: 9.32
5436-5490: 8.85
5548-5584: 8.61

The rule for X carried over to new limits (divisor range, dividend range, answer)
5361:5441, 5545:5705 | 0.89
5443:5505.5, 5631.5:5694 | 0.98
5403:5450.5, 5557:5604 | 0.90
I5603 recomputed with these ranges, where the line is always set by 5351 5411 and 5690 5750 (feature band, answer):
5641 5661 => 0.9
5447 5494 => 3.9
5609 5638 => 2.8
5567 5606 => 3.6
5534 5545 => 0.6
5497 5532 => 0.8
